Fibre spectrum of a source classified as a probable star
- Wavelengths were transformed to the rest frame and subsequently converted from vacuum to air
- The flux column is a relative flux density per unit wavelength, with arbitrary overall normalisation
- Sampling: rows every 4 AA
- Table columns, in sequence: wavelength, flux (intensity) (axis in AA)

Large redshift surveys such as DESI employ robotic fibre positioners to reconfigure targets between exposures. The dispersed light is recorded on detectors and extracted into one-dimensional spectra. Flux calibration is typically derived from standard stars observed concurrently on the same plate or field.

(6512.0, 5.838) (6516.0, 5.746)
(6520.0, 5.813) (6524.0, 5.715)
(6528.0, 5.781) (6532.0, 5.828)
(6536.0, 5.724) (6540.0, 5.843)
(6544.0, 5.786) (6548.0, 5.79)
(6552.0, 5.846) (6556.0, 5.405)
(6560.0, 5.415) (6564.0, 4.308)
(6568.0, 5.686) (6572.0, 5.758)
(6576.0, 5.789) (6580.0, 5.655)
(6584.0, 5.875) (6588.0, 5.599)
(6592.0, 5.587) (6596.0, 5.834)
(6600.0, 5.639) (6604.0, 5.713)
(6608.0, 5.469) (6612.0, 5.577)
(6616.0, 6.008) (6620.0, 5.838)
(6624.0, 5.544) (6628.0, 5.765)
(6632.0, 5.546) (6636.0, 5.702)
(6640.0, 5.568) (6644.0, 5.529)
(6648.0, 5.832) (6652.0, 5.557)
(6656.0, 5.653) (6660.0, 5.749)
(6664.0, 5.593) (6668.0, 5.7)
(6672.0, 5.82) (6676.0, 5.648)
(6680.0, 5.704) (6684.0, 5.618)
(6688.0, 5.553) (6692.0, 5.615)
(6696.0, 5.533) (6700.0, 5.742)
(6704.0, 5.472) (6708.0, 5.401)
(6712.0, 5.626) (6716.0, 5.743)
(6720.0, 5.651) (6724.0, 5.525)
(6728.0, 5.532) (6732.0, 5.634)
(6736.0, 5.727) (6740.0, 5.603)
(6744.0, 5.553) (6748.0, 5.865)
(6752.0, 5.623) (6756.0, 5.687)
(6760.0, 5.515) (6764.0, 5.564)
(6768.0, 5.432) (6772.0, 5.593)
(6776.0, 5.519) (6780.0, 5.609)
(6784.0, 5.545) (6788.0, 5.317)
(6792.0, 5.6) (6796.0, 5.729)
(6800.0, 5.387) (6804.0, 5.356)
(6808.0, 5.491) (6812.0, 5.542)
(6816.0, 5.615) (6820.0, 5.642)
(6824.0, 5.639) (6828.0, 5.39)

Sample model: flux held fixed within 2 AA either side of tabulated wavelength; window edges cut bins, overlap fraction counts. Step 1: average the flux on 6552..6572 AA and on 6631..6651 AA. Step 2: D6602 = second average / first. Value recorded 1.06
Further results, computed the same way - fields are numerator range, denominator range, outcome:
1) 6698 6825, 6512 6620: 0.98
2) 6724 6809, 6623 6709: 0.99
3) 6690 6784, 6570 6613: 0.98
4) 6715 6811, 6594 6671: 0.98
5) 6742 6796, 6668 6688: 0.98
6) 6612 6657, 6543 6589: 1.02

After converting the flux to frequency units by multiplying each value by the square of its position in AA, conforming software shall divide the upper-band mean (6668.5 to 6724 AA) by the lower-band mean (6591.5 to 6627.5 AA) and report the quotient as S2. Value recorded 1.01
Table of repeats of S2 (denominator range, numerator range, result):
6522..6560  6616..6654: 1.02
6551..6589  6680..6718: 1.05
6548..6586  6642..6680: 1.05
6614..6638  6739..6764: 1.02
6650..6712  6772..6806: 1.01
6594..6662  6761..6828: 1.02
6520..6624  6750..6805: 1.04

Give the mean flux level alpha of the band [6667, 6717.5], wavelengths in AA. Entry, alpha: 5.63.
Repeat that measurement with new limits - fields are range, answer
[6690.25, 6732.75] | 5.59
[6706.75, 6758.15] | 5.63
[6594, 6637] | 5.69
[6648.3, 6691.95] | 5.66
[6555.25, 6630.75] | 5.61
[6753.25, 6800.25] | 5.55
